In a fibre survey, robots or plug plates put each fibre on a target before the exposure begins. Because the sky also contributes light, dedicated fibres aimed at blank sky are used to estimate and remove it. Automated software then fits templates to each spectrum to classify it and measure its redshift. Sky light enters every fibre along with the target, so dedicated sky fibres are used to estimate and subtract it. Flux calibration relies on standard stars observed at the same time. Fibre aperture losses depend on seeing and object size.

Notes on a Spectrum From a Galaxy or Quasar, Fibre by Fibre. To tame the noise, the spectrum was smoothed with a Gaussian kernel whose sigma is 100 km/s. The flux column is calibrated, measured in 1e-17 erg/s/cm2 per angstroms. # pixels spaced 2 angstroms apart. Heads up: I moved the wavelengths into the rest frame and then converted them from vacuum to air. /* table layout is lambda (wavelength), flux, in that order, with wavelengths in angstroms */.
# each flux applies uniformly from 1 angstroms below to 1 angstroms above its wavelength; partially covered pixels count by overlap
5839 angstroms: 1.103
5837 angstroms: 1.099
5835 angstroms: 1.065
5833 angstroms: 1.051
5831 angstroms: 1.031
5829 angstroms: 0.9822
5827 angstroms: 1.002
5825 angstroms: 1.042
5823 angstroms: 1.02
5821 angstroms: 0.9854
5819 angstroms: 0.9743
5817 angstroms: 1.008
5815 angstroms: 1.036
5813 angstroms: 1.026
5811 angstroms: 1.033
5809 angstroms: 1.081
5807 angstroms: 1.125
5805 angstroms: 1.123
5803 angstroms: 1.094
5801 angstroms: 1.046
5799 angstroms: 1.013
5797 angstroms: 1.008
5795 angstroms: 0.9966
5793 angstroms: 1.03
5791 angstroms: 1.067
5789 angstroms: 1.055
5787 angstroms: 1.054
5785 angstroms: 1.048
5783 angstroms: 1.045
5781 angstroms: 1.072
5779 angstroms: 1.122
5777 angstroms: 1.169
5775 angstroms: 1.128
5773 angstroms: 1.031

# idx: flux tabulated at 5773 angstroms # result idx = 1.031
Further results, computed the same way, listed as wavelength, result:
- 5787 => 1.054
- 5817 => 1.008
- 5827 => 1.002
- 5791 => 1.067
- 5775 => 1.128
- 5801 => 1.046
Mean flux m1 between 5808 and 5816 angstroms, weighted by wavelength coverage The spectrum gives 1.04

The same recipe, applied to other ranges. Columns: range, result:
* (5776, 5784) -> 1.1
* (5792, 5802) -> 1.02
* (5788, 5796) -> 1.04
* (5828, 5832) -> 1.01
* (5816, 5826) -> 1.01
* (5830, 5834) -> 1.04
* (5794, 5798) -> 1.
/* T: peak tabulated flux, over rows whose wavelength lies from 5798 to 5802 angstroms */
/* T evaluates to 1.046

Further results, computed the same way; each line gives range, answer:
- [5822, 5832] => 1.042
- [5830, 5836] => 1.065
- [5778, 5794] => 1.122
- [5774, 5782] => 1.169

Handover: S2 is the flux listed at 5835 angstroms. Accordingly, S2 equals 1.065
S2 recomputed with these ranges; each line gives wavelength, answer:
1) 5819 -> 0.9743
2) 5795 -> 0.9966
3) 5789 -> 1.055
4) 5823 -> 1.02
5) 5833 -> 1.051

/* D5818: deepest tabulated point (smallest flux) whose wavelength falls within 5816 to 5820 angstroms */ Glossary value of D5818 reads 0.9743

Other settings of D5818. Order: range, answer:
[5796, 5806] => 1.008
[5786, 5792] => 1.054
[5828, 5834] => 0.9822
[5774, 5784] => 1.045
